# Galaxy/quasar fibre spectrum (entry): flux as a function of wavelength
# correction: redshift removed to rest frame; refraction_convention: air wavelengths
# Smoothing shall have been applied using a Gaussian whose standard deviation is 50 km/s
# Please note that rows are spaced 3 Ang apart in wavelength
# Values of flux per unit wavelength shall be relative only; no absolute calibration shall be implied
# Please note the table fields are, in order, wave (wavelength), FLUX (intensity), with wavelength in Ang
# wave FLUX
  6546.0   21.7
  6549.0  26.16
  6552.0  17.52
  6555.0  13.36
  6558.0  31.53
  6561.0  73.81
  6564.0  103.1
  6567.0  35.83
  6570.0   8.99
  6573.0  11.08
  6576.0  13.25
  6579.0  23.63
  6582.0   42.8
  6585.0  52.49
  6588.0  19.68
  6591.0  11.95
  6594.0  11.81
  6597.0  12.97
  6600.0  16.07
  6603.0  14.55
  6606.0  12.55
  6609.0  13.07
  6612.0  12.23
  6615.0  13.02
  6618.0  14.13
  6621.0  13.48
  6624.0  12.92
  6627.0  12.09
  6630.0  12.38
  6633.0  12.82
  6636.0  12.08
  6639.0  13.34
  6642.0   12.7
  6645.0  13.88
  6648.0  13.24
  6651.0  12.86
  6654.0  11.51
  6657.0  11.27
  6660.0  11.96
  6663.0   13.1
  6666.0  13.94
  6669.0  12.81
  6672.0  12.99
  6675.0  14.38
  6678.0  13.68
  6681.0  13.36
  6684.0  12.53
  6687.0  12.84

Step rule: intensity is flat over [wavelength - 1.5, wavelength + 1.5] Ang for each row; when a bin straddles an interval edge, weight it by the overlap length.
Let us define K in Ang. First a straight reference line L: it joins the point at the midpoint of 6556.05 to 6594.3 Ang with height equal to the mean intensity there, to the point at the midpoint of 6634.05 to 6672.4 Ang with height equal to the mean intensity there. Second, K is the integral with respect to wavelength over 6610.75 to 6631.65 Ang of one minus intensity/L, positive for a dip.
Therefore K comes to 8.4 Ang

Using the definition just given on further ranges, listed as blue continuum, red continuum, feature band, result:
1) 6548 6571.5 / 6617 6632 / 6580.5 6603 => 3.1 Ang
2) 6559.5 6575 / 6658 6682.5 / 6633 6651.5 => 7.5 Ang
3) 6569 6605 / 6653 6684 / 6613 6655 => 7.8 Ang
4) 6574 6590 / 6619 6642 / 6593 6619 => 9.2 Ang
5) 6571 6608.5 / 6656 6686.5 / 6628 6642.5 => 3.1 Ang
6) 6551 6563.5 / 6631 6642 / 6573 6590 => 1.8 Ang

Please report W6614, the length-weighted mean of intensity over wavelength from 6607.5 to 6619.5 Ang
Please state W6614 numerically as 13.1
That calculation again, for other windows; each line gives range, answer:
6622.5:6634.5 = 12.6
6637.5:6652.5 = 13.2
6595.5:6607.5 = 14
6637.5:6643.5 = 13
